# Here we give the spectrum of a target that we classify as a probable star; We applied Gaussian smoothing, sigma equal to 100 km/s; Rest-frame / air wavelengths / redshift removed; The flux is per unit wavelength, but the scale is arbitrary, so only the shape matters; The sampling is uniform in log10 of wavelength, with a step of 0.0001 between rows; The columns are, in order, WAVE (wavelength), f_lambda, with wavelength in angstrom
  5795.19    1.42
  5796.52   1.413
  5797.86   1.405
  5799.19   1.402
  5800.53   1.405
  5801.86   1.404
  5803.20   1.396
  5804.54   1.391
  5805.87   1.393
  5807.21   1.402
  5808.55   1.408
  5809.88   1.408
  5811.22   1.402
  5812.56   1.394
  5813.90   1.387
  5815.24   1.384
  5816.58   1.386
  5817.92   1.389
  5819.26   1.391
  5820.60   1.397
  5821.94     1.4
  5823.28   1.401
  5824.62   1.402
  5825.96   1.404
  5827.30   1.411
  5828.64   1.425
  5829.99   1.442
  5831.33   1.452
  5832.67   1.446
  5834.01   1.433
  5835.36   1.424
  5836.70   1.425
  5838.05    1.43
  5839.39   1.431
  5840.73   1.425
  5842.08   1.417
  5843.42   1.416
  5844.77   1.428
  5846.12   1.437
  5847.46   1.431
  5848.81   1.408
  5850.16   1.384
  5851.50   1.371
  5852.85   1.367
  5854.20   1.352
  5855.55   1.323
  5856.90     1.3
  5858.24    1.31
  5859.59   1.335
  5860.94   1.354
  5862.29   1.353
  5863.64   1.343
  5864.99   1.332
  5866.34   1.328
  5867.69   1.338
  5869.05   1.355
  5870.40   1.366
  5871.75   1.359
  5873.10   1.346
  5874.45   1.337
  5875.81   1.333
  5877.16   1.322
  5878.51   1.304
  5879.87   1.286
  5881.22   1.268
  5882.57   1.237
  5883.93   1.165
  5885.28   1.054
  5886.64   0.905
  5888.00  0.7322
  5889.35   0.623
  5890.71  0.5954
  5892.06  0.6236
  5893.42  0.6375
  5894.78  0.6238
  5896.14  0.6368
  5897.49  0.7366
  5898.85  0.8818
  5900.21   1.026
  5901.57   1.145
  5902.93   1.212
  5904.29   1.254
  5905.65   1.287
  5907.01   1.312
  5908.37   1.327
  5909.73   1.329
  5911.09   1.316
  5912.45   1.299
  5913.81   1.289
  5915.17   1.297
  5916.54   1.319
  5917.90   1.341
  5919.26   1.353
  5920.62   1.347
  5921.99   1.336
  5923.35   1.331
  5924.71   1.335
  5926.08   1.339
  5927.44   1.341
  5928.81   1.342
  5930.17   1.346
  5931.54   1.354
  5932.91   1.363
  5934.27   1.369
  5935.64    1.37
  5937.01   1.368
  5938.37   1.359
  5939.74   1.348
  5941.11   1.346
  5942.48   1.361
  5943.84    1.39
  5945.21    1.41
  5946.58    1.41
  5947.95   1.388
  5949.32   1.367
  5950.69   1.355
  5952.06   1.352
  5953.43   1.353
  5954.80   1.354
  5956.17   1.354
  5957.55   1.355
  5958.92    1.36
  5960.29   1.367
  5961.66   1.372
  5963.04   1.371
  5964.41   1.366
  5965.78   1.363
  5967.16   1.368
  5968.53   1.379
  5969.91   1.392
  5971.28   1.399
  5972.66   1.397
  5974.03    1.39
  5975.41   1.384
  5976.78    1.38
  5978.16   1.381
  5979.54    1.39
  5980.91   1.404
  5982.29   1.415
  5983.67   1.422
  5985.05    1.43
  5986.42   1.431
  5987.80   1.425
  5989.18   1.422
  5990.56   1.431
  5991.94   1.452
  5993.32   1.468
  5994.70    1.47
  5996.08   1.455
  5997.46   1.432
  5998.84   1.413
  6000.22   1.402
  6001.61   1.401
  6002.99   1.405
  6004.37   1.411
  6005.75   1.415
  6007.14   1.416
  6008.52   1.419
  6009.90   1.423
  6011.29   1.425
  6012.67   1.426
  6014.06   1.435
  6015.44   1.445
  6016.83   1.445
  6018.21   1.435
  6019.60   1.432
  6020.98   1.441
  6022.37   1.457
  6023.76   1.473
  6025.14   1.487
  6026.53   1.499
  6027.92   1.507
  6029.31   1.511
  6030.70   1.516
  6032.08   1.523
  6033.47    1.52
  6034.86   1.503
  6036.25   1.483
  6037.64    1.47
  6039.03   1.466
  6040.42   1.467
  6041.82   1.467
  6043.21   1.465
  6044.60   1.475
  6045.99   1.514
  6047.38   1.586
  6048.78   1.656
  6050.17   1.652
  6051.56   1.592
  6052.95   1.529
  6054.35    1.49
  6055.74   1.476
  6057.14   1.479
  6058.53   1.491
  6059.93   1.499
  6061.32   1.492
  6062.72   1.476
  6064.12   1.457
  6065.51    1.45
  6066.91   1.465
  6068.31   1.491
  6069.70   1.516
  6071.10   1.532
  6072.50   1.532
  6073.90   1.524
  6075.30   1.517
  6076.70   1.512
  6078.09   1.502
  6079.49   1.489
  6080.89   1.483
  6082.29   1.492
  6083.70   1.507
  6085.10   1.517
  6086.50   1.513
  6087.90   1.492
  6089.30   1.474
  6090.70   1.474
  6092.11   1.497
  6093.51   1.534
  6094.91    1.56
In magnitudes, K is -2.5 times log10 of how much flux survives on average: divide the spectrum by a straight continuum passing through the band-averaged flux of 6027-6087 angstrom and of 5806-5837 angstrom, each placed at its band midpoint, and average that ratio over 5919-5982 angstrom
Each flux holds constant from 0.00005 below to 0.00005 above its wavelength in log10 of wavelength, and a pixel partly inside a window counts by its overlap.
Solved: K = 0.073 mag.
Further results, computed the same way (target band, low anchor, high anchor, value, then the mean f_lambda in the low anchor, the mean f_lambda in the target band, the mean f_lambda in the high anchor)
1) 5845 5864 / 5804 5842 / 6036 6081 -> 0.05 mag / 1.41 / 1.36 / 1.51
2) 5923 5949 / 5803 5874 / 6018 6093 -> 0.06 mag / 1.39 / 1.36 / 1.5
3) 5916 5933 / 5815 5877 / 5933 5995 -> 0.04 mag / 1.38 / 1.34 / 1.39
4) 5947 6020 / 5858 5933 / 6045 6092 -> -0.04 mag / 1.19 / 1.4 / 1.51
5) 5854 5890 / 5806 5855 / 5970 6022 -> 0.14 mag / 1.41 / 1.25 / 1.42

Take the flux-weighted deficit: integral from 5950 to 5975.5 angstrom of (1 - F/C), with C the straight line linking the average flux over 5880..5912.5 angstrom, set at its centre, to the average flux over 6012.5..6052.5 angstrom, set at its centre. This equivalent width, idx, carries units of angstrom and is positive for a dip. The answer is -2.52 angstrom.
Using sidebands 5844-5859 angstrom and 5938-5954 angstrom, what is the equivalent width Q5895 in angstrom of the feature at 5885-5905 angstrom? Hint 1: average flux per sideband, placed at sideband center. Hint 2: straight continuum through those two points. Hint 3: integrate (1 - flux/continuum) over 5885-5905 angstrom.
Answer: 7.7 angstrom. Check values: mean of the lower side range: 1.37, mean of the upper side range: 1.37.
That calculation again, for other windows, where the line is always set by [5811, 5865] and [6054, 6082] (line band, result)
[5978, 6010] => 0.9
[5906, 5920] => 1.1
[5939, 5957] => 0.9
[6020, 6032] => -0.1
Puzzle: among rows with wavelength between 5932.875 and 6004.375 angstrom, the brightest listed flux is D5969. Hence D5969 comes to 1.47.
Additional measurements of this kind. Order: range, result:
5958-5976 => 1.399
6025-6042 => 1.523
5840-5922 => 1.437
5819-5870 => 1.452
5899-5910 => 1.329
